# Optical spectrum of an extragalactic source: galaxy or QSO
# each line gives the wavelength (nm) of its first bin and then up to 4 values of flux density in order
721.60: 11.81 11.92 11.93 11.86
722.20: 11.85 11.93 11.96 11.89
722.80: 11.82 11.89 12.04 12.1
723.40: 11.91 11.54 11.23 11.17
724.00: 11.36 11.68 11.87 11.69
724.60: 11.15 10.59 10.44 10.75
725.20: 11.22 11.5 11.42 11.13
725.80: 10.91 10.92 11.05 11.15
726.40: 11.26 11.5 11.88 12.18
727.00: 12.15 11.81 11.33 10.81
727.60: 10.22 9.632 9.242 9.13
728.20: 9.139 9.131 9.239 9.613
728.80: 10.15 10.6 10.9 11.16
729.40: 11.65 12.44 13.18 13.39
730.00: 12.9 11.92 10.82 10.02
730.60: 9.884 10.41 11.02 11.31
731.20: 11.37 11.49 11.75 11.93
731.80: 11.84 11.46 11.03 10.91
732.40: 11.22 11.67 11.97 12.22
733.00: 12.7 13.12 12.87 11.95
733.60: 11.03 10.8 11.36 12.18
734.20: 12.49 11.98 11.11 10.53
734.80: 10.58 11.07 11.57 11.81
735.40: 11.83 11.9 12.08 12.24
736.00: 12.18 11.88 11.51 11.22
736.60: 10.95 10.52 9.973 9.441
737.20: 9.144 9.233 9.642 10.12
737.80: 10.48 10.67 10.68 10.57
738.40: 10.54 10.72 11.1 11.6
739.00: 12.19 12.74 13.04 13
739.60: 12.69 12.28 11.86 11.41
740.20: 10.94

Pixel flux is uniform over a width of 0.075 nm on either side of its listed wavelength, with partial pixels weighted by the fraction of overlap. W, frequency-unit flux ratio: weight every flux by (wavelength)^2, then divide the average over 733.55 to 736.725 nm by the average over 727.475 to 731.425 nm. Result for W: 1.1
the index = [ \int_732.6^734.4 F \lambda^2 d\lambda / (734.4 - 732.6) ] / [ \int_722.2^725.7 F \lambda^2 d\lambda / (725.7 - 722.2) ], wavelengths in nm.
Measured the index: 1.08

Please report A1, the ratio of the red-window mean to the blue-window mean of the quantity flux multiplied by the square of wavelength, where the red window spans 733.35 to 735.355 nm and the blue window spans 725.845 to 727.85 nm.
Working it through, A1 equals 1.0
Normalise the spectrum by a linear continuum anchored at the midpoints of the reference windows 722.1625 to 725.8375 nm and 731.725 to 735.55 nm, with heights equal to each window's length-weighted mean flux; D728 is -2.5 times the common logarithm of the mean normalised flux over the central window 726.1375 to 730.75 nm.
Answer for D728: 0.06 mag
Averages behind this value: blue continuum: 11.5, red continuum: 11.7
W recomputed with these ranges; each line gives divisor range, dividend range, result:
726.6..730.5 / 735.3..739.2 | 1.02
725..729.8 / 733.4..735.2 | 1.06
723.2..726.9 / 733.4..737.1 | 1.03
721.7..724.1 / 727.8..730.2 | 0.94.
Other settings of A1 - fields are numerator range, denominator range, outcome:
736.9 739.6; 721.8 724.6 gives 0.97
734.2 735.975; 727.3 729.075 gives 1.20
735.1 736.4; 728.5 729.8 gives 1.09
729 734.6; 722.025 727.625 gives 1.04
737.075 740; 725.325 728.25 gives 1.05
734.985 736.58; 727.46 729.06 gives 1.24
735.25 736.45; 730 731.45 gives 1.09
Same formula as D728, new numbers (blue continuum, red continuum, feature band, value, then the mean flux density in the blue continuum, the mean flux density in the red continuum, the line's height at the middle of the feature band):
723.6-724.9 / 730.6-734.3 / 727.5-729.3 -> 0.17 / 11.3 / 11.6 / 11.5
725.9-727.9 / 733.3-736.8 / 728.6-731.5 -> 0.00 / 11.2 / 11.5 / 11.3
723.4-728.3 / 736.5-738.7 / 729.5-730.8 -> -0.09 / 11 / 10.2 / 10.7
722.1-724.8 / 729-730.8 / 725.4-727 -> 0.02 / 11.7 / 11.6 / 11.6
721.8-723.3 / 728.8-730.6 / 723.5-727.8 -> 0.05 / 11.9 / 11.6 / 11.8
